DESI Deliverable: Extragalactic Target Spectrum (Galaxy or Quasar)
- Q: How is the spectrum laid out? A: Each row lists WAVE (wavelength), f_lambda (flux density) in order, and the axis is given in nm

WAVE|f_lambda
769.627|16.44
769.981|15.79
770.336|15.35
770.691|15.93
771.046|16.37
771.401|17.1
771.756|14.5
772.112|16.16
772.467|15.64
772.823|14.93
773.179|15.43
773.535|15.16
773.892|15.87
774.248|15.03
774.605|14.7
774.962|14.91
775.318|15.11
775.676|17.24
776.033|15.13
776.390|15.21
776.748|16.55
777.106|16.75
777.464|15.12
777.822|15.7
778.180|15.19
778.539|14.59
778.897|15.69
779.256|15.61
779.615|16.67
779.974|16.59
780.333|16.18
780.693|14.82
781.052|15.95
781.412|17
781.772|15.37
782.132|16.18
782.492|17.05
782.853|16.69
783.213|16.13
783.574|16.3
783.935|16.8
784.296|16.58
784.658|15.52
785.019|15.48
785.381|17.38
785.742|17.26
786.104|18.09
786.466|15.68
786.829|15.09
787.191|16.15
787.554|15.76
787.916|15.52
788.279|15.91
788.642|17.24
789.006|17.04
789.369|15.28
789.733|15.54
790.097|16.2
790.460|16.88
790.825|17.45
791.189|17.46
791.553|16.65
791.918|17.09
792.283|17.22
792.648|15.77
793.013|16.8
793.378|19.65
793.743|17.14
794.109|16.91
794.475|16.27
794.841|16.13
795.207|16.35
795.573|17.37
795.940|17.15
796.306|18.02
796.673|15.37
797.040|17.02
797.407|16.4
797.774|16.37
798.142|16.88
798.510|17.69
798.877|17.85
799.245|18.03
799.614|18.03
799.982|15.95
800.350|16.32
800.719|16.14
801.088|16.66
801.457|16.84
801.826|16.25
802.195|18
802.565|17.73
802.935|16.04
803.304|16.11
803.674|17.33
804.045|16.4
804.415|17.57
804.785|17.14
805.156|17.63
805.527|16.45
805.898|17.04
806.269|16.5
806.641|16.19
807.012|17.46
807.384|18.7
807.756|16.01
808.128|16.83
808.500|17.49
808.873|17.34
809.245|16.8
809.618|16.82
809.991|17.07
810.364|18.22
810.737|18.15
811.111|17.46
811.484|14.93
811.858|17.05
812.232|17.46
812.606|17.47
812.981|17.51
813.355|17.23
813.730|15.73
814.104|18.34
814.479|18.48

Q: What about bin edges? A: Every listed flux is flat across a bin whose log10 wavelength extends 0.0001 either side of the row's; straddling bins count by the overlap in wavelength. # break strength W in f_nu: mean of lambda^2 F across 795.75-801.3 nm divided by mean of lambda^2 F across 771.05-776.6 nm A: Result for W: 1.16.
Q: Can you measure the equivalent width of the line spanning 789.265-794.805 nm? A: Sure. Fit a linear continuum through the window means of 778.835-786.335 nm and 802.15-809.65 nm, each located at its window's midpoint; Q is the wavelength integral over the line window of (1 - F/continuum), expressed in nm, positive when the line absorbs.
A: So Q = -0.067 nm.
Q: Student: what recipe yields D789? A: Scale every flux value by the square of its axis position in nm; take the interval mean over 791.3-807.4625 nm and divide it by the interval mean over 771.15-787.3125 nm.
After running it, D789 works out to 1.1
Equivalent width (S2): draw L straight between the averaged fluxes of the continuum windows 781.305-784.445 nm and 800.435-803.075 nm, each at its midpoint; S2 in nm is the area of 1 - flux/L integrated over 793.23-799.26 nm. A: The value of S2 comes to -0.13 nm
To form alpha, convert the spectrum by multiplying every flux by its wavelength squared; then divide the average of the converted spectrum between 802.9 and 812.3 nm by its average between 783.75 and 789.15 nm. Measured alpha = 1.10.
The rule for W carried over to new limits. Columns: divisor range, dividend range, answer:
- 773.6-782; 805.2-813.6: 1.18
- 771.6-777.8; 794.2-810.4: 1.17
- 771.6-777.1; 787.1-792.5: 1.11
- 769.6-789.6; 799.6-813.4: 1.14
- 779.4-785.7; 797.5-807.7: 1.10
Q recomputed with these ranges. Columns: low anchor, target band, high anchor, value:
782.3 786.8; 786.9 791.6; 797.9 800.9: 0.10 nm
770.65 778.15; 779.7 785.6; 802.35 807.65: -0.10 nm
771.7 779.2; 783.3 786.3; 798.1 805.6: -0.12 nm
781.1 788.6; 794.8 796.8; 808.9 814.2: -0.02 nm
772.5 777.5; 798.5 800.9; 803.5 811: -0.05 nm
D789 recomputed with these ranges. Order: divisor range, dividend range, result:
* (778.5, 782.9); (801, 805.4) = 1.12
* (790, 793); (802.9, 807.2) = 1.03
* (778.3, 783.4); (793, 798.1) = 1.10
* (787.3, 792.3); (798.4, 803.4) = 1.06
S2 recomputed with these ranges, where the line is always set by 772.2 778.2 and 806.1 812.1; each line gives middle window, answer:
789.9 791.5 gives -0.07 nm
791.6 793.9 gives -0.13 nm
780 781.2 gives 0.00 nm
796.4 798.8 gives -0.03 nm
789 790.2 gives 0.02 nm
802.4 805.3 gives -0.03 nm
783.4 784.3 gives -0.04 nm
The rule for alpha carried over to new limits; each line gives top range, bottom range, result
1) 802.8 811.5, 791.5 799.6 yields 1.03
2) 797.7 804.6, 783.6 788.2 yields 1.08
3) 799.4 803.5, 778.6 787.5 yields 1.08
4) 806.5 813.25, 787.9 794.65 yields 1.07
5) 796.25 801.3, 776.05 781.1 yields 1.13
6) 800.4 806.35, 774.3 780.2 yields 1.15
